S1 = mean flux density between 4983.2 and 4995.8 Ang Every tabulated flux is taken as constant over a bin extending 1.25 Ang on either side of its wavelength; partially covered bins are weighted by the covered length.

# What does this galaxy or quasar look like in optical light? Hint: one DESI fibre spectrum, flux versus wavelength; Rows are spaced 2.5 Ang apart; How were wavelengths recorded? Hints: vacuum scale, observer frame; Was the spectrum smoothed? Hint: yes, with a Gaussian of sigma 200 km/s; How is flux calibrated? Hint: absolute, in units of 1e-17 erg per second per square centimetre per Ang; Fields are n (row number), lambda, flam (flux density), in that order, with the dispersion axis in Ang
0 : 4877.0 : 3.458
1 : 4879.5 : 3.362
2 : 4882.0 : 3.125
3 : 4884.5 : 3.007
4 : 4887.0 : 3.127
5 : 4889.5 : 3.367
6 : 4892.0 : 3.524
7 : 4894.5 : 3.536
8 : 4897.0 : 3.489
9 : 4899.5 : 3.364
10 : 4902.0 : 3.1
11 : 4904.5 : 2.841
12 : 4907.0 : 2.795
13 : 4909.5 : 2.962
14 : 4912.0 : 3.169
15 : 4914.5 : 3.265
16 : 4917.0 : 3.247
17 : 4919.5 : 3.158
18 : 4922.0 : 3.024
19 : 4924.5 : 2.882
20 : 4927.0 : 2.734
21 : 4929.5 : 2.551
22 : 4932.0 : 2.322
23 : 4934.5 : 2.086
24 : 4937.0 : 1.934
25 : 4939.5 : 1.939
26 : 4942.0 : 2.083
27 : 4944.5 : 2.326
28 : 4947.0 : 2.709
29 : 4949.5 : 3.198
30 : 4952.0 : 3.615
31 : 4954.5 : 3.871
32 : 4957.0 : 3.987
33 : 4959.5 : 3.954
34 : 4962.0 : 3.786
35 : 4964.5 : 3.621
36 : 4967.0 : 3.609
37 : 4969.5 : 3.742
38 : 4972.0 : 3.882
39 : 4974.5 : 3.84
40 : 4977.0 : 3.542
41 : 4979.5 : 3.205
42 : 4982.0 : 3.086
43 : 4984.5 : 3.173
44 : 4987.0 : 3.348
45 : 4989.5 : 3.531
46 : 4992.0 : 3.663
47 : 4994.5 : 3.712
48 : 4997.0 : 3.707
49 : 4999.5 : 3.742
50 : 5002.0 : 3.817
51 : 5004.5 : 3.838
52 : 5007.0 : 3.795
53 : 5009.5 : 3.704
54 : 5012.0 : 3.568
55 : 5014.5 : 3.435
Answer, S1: 3.48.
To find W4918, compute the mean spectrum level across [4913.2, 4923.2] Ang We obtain 3.17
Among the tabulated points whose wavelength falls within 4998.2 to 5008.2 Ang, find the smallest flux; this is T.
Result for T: 3.742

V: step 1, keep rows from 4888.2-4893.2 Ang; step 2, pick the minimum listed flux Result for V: 3.367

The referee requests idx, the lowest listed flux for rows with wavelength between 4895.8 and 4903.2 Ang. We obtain 3.1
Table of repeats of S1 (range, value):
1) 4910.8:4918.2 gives 3.23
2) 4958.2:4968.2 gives 3.74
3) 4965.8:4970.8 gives 3.68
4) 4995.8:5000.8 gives 3.73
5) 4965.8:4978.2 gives 3.72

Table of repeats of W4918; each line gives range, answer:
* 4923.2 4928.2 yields 2.81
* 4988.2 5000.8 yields 3.67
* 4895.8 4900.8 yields 3.42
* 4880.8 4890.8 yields 3.16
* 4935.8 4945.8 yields 2.07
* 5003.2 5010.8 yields 3.78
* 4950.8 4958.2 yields 3.82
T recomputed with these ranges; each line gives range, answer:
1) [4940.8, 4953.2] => 2.083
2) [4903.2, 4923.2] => 2.795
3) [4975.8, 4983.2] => 3.086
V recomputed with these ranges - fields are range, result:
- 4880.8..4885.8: 3.007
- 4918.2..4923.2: 3.024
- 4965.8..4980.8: 3.205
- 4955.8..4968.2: 3.609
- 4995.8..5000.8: 3.707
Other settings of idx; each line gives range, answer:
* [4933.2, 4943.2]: 1.934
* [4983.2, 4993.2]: 3.173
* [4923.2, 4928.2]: 2.734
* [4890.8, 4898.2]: 3.489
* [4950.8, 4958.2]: 3.615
